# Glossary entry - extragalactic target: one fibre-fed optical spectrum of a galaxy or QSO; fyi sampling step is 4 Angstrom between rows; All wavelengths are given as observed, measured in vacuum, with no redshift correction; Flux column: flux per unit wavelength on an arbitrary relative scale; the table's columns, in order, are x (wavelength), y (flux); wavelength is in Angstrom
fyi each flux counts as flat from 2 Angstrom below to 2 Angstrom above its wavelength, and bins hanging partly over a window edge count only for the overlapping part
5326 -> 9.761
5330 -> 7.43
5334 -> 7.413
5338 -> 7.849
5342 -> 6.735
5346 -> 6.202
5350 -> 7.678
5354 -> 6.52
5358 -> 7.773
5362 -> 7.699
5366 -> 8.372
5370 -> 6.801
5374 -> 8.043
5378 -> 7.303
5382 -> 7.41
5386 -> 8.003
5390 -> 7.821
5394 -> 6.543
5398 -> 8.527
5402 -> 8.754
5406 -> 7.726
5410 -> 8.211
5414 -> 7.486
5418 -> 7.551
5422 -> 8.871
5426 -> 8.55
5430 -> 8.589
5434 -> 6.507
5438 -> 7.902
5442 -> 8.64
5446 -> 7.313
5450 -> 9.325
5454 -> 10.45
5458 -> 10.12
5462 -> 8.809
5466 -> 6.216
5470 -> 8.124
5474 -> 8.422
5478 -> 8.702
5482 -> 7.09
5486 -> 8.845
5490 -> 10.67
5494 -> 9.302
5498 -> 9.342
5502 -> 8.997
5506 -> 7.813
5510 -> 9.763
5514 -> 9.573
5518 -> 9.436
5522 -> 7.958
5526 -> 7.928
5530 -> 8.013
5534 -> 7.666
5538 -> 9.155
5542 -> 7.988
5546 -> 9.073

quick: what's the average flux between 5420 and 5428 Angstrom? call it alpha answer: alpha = 8.71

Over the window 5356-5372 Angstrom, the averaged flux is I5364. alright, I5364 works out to 7.66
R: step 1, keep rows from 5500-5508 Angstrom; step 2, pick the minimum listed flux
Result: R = 7.813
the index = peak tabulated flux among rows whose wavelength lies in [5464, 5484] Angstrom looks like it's 8.702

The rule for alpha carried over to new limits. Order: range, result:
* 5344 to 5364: 7.17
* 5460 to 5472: 7.72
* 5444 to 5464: 9.2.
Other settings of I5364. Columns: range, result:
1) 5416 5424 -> 8.21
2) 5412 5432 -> 8.21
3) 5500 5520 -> 9.12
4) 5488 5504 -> 9.58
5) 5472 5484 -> 8.07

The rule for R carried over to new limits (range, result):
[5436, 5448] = 7.313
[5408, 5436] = 6.507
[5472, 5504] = 7.09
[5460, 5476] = 6.216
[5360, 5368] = 7.699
